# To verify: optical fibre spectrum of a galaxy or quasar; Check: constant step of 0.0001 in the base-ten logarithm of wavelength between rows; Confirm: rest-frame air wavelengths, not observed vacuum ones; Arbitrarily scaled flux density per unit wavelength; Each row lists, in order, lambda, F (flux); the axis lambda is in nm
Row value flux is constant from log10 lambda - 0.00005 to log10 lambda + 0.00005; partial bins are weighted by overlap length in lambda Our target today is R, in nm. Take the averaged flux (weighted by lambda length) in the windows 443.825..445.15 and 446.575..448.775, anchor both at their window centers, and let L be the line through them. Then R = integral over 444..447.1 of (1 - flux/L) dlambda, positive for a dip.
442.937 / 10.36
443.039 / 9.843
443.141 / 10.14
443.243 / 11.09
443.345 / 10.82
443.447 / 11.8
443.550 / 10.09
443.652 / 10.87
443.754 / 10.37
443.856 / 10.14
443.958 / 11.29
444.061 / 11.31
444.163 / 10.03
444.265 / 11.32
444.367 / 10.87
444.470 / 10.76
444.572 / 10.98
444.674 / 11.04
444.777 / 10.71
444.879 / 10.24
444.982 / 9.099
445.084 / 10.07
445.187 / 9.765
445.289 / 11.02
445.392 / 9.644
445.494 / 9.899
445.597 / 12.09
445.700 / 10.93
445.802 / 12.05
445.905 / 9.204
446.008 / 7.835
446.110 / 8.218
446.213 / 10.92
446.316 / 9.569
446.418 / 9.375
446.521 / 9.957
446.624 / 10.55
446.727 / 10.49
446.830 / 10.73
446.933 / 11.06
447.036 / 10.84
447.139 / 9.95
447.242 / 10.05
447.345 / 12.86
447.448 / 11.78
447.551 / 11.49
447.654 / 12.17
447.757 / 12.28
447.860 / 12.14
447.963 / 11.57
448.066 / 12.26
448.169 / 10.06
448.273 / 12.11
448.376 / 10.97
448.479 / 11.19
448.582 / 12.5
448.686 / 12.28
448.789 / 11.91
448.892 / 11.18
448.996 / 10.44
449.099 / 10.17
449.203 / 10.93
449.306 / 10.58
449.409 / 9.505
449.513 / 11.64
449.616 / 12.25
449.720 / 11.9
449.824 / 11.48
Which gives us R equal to 0.14 nm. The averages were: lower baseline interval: 10.6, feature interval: 10.4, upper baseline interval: 11.4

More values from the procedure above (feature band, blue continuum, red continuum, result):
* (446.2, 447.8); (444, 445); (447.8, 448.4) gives 0.060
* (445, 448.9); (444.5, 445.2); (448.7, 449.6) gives -0.085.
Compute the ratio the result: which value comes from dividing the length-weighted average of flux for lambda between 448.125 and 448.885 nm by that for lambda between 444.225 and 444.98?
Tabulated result 1.08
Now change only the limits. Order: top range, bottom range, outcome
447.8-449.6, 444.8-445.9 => 1.08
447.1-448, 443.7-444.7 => 1.07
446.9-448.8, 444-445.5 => 1.10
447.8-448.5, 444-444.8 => 1.06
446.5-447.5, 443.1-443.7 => 1.00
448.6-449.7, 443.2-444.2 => 1.03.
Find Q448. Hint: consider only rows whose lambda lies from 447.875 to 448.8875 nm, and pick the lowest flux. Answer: 10.06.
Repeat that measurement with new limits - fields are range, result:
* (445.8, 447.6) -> 7.835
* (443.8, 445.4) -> 9.099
